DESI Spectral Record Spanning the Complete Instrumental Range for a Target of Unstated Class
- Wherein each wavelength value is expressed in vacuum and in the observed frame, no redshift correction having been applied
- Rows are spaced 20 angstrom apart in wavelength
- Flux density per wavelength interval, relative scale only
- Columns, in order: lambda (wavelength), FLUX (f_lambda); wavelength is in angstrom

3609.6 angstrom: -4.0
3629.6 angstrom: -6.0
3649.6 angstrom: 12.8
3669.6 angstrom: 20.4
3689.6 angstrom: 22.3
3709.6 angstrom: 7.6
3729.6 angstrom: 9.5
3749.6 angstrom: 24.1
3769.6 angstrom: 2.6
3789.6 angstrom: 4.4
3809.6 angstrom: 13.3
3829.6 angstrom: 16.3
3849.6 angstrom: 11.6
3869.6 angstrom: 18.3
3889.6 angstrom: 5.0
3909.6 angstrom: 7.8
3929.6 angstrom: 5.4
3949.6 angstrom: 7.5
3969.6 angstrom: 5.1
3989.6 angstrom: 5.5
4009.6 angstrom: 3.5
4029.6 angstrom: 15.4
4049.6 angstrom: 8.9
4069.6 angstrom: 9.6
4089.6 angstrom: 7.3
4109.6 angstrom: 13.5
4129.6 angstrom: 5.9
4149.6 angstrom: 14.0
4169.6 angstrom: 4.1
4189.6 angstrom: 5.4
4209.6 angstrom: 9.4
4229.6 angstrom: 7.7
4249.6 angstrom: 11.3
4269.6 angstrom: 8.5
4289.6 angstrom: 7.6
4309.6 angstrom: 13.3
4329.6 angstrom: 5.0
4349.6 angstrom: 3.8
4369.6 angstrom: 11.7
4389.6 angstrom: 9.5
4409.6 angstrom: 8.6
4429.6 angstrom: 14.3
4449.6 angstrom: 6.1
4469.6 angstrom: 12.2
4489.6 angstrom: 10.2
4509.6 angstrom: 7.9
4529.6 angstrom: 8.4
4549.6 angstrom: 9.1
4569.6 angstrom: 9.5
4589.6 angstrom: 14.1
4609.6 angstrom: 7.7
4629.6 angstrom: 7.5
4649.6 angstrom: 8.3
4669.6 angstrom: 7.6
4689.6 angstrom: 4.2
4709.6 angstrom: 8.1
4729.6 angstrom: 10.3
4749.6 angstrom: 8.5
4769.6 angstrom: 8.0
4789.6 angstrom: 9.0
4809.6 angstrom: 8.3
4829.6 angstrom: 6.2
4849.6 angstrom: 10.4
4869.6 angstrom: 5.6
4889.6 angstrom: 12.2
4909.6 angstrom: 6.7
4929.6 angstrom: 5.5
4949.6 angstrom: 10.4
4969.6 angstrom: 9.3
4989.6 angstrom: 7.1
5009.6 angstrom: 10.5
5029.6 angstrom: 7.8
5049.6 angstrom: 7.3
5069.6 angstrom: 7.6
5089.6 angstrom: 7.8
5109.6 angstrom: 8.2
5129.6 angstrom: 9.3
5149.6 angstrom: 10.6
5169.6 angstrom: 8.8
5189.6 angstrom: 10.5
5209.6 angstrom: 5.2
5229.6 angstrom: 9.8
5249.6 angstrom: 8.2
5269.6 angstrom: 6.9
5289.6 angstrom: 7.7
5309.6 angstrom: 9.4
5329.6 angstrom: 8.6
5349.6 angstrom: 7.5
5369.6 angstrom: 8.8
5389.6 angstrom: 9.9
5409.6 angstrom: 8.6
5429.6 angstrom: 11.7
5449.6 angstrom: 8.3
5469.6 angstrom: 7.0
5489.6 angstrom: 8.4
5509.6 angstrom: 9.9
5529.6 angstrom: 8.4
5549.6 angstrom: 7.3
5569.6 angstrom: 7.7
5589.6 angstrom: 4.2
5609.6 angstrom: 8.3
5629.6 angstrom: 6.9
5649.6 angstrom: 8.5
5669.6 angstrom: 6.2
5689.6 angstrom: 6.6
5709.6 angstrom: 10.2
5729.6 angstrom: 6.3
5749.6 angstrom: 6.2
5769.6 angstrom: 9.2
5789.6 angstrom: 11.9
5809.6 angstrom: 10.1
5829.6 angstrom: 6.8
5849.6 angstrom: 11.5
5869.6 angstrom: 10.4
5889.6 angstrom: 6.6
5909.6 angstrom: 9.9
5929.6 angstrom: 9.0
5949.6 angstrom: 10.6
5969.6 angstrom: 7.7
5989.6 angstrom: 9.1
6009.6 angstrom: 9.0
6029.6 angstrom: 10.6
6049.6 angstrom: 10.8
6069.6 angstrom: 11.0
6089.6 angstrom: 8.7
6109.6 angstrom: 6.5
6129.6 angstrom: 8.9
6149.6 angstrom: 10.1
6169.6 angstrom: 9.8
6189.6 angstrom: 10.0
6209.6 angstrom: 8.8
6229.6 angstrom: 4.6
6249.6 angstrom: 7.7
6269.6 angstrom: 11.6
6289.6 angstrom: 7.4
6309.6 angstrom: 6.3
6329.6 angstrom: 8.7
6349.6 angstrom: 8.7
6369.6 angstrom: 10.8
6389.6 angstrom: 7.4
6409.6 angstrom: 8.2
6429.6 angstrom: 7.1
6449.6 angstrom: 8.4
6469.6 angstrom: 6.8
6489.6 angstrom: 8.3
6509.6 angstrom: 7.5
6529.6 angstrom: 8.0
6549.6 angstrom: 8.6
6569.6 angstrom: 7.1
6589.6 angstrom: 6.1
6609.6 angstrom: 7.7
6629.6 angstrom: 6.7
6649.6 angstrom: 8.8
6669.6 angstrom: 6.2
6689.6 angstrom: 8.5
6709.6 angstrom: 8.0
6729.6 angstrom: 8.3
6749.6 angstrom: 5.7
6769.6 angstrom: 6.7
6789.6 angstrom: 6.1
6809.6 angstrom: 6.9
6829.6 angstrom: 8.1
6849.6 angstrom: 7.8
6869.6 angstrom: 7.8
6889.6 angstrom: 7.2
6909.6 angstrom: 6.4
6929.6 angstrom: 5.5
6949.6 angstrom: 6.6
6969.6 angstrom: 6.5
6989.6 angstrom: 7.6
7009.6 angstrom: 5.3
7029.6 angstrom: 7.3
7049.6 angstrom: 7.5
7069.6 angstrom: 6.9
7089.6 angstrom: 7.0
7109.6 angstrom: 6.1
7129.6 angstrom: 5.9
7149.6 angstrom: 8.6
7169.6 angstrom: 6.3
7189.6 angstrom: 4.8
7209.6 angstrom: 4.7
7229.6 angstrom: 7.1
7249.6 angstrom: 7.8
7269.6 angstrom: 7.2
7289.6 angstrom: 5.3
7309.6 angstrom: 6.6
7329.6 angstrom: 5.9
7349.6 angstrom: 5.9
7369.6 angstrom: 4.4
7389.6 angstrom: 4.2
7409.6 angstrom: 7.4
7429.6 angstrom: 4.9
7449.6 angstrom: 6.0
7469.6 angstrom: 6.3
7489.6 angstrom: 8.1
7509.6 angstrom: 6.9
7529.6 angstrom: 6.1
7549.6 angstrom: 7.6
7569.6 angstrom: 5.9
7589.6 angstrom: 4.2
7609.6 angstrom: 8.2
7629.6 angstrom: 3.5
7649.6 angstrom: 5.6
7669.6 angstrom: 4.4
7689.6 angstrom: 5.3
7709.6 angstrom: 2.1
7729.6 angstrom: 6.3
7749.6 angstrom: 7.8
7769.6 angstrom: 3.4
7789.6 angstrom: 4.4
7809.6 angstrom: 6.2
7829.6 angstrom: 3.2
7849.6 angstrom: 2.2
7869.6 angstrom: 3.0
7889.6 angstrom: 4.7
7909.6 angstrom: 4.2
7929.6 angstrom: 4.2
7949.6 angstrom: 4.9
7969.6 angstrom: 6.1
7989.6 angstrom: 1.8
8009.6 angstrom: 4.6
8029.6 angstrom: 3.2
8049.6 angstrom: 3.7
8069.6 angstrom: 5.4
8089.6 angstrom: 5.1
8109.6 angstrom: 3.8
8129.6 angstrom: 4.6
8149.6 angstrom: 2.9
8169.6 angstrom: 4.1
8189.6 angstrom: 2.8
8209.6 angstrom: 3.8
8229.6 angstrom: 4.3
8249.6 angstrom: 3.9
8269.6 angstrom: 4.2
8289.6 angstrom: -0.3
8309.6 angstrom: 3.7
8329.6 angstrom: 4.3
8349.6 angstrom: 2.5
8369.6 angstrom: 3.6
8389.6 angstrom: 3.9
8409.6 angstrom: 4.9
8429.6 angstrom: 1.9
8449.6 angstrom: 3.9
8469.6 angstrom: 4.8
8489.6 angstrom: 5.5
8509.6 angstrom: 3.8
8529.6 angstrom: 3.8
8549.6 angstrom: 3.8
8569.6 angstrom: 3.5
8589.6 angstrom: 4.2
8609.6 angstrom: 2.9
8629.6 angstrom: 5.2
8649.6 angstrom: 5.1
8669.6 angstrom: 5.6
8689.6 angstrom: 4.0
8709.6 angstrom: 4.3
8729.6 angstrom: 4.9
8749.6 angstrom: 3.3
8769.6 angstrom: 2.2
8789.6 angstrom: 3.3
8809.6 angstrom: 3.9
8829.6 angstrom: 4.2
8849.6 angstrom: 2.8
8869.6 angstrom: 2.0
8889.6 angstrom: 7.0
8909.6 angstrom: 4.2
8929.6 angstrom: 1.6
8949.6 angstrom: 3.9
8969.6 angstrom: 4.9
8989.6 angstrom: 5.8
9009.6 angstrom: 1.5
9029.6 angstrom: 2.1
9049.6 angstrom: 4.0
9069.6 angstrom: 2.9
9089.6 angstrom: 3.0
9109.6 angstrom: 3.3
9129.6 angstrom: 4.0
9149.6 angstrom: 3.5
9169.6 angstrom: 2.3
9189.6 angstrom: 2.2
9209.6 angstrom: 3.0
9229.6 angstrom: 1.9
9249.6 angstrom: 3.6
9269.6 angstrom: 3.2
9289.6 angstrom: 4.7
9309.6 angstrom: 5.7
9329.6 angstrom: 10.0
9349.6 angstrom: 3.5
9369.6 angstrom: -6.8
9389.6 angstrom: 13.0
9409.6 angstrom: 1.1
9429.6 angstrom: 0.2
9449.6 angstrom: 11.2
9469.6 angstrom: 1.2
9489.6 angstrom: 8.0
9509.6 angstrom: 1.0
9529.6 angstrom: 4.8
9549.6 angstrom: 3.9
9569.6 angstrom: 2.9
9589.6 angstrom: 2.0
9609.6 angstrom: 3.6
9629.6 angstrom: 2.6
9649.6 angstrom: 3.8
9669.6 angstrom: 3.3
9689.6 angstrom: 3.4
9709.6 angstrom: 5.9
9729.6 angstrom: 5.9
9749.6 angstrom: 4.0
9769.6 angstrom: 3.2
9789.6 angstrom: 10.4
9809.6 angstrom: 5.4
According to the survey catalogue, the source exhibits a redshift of 0.52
